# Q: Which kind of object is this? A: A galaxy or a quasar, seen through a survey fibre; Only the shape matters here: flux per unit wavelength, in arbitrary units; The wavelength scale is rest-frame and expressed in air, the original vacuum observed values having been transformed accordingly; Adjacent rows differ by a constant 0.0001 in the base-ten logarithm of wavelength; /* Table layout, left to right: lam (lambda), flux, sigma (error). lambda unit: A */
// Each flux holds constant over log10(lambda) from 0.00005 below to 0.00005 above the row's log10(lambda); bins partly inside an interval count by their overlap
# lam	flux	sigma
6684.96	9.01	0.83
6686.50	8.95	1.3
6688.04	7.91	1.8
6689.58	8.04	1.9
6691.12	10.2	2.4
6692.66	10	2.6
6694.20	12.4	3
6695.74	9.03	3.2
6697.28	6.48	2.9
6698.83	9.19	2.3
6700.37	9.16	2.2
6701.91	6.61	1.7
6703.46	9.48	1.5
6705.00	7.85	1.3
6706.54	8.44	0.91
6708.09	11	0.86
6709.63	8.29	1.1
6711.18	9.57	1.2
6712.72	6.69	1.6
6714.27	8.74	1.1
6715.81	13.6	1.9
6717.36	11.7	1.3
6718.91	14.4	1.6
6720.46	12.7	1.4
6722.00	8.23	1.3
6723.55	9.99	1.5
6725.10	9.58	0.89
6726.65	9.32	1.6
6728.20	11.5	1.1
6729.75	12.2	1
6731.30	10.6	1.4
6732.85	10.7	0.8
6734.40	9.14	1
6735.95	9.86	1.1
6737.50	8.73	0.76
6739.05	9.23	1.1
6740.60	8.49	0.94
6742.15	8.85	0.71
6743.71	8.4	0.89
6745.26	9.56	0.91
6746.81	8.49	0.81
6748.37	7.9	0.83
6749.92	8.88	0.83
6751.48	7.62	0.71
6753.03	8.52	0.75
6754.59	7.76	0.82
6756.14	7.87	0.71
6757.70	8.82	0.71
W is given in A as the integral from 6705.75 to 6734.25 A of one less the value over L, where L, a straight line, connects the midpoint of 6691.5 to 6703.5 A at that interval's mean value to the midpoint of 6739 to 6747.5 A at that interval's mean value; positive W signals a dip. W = -4.61 A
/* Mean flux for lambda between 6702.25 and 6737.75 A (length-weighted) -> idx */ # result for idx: 10.1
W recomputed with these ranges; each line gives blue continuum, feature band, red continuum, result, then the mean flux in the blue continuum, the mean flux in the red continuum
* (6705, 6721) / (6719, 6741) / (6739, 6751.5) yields -1.70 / 10.4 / 8.62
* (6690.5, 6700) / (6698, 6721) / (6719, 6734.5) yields 0.59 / 9.52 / 10.6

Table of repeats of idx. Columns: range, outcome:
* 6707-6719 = 10.2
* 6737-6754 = 8.59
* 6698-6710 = 8.76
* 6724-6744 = 9.77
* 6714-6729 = 11.1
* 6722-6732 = 10.3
